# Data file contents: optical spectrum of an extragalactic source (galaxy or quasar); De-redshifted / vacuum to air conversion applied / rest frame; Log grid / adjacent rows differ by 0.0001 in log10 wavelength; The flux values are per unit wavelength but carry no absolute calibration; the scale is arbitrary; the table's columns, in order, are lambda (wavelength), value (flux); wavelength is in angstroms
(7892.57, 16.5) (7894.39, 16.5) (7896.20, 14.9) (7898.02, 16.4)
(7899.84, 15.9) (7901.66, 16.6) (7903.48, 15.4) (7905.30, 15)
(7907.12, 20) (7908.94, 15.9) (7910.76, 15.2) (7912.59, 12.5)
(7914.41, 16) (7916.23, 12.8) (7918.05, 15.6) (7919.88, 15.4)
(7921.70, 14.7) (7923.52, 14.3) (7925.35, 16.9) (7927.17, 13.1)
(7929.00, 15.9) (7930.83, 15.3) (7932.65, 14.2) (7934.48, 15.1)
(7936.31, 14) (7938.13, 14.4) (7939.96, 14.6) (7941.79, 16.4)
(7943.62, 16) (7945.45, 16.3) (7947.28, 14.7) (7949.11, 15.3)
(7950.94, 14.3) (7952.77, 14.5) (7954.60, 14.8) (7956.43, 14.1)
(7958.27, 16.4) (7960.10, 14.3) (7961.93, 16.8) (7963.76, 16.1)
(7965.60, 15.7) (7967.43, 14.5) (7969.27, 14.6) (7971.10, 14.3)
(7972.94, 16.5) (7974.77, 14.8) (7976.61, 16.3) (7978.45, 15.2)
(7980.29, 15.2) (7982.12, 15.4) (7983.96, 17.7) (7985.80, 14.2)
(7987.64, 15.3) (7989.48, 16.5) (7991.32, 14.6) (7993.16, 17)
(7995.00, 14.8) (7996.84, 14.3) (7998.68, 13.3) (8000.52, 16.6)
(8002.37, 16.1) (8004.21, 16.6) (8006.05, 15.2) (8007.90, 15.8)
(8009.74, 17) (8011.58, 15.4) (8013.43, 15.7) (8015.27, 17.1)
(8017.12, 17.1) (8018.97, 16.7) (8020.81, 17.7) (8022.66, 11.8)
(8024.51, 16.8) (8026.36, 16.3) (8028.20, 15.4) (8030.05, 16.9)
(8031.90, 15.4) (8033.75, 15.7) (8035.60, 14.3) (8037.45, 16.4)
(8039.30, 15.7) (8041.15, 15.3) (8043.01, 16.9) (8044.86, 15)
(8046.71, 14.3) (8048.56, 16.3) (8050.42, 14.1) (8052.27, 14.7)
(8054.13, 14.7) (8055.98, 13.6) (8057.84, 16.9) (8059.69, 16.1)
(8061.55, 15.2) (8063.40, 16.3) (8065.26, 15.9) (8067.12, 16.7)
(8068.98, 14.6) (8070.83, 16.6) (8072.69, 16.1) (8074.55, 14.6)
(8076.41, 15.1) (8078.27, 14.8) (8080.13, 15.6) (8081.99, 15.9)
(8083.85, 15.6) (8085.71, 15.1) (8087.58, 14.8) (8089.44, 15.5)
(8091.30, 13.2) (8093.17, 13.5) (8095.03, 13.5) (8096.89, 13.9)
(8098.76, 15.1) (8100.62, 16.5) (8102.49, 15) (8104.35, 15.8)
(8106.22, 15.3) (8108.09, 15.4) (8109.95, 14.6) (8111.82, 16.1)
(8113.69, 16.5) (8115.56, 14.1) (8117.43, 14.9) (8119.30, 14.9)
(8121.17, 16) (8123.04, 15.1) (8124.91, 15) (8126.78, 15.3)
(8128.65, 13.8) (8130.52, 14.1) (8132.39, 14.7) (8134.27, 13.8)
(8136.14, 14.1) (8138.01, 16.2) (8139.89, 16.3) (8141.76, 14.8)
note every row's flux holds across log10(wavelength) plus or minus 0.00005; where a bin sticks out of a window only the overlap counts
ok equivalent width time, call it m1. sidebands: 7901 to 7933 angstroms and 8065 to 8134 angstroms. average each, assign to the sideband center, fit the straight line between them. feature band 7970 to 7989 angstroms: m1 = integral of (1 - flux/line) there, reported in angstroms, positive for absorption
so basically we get -0.4 angstroms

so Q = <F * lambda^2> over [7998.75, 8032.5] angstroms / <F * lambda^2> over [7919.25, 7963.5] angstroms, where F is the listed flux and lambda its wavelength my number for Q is 1.1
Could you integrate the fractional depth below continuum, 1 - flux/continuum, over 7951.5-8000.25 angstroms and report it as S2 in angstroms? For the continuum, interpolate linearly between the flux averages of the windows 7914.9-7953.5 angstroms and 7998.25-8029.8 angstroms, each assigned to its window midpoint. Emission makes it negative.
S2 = 0.64 angstroms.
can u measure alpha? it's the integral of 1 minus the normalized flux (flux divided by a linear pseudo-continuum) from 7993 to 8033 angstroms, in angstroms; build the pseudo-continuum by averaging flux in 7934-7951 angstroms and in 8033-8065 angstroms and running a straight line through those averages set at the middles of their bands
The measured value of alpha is -1.4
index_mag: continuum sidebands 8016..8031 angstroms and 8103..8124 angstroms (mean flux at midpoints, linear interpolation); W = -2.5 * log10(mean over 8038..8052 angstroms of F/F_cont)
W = 0.038 mag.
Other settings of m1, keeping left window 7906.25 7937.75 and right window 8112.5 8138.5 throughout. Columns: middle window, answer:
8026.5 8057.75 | -0.82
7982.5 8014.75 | -1.40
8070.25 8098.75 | 0.04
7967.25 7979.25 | -0.14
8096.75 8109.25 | -0.38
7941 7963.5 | -0.42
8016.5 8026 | -0.64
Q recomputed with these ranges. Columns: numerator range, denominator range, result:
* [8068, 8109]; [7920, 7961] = 1.04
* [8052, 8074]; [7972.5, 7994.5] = 1.02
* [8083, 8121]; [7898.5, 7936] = 1.03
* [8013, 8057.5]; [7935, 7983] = 1.04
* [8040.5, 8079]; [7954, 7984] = 1.02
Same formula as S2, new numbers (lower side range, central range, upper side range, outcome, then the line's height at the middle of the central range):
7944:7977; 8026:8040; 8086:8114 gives -0.61 angstroms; 15.1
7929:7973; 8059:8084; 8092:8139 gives -1.12 angstroms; 15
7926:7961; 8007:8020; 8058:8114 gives -1.11 angstroms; 15.1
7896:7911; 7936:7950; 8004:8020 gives 0.86 angstroms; 16.3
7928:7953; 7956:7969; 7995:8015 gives -0.14 angstroms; 15.3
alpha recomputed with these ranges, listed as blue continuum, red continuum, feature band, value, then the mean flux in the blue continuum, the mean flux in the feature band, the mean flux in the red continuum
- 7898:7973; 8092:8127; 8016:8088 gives -2.2 angstroms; 15.2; 15.6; 15.1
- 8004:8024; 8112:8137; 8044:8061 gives 0.6 angstroms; 16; 15.1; 14.8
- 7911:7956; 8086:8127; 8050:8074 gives -0.9 angstroms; 14.9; 15.5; 15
